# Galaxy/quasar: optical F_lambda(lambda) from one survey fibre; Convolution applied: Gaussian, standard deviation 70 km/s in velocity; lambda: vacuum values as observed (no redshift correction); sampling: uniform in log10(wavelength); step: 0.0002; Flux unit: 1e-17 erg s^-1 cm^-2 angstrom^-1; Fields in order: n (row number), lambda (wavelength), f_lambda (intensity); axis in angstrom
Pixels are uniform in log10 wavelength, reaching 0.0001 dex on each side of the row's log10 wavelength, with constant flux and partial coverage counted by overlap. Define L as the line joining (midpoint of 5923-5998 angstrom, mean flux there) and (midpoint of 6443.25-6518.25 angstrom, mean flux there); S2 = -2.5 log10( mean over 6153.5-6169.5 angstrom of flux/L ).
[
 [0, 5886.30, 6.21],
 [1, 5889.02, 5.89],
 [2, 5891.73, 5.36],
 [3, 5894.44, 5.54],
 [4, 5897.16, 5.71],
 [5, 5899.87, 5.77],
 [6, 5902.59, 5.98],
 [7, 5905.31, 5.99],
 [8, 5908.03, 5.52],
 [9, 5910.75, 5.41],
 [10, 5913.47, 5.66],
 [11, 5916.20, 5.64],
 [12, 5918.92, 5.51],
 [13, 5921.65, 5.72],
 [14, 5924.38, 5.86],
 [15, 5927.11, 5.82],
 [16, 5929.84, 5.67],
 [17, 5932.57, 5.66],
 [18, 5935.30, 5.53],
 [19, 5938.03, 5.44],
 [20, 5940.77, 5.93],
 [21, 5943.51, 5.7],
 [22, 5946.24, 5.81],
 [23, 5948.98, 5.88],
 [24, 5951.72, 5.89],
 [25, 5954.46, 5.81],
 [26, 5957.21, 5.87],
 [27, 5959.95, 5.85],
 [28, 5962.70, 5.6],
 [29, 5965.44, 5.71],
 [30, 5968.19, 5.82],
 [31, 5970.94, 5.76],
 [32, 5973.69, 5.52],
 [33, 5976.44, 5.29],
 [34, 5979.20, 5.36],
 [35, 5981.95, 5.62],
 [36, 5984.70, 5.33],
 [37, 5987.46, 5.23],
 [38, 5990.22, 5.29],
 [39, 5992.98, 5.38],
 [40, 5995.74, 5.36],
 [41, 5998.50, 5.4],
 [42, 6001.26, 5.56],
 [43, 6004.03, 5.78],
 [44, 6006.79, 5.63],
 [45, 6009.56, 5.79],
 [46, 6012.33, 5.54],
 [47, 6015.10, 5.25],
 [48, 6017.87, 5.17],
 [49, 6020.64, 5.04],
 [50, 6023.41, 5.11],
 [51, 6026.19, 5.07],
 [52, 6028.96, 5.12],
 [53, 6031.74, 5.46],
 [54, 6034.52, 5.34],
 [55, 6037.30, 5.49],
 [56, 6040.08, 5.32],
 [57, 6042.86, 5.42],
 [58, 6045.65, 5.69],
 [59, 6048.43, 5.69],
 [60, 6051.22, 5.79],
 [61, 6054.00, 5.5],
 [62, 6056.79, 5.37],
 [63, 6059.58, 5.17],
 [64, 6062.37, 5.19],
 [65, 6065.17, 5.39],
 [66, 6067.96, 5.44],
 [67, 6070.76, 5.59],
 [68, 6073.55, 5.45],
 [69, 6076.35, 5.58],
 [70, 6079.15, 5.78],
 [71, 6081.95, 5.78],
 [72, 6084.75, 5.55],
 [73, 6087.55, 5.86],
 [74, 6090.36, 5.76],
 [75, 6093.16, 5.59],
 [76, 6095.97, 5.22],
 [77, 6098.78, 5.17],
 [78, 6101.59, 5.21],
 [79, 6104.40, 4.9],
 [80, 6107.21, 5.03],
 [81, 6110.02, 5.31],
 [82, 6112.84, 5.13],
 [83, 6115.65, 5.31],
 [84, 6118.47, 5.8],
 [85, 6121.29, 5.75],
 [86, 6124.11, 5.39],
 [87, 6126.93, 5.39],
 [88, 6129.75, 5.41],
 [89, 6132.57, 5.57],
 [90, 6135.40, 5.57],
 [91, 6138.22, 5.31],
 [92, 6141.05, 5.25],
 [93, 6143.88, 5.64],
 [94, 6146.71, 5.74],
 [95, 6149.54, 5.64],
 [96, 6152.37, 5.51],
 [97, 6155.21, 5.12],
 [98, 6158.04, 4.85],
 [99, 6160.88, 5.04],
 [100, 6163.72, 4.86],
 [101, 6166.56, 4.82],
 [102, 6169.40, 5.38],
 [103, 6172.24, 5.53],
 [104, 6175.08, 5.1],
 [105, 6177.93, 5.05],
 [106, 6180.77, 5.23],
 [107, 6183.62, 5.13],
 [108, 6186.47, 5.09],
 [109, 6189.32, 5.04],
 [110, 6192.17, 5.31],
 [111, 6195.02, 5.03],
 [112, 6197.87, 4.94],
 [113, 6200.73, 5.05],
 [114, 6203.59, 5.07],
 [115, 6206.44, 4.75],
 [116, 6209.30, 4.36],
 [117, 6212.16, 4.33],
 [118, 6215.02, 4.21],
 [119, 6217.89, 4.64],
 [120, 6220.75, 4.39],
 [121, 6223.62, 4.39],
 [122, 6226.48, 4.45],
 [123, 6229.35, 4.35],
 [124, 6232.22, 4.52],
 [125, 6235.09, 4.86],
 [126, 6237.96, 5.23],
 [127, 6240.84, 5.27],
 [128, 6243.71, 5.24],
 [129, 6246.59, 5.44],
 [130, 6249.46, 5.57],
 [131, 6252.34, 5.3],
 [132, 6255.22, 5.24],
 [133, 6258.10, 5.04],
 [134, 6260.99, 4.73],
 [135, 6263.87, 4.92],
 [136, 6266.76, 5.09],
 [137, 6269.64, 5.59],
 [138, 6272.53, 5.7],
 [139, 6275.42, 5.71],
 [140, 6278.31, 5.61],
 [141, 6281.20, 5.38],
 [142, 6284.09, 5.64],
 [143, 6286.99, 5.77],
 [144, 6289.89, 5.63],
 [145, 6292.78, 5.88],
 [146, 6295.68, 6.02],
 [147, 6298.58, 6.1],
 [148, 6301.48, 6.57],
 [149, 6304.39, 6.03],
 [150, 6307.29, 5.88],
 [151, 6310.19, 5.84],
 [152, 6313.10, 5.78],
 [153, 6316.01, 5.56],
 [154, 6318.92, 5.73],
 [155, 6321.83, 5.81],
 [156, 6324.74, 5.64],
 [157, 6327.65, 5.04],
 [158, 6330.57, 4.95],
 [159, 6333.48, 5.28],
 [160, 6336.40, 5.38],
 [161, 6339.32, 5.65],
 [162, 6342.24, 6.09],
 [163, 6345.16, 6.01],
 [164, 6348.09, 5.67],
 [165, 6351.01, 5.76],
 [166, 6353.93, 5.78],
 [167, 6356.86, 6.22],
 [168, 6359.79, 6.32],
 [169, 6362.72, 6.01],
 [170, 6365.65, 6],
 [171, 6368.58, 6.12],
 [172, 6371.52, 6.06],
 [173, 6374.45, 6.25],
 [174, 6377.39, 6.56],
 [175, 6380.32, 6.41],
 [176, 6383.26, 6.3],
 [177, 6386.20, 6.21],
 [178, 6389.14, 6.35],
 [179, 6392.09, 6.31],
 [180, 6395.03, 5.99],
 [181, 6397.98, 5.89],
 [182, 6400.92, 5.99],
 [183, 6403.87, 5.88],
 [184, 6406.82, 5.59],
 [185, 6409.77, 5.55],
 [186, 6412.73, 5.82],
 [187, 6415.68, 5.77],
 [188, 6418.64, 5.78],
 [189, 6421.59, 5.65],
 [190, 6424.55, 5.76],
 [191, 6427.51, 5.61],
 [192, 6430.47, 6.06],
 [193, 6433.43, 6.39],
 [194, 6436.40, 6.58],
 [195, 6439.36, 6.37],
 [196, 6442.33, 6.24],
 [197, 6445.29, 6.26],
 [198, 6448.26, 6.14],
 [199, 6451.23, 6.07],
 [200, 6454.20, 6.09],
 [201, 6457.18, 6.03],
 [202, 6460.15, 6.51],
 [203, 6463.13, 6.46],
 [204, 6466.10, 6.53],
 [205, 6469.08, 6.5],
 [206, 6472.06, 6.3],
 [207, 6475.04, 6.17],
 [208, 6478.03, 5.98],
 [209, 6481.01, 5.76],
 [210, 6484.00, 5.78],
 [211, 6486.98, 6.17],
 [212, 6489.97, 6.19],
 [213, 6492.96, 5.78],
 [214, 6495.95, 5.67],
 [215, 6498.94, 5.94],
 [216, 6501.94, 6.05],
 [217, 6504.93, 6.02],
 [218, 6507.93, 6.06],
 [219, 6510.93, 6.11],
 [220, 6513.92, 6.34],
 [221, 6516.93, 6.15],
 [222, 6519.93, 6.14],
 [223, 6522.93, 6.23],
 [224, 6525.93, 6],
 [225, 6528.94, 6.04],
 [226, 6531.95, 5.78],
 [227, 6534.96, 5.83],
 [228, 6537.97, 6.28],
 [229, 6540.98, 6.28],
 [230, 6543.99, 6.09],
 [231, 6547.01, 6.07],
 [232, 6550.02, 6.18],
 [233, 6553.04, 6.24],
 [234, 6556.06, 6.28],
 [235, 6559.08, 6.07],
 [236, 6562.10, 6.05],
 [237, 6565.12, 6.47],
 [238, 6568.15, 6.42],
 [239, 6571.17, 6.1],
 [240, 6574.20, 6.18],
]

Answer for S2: 0.17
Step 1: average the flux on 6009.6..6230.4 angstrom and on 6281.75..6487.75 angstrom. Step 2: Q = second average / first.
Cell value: 1.14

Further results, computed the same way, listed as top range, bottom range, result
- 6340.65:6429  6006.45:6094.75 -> 1.10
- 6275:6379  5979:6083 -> 1.07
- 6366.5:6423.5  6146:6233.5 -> 1.22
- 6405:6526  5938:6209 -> 1.12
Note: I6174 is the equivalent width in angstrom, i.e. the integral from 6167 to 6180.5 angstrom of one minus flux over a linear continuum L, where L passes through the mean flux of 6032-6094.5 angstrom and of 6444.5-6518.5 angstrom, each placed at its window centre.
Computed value 1.1 angstrom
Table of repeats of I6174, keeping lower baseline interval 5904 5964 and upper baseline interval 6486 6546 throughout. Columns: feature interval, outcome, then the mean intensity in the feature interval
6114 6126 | 0.6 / 5.55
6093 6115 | 2.4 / 5.18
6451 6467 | -0.7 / 6.29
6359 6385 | -1.1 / 6.22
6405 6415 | 0.5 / 5.67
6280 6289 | 0.5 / 5.6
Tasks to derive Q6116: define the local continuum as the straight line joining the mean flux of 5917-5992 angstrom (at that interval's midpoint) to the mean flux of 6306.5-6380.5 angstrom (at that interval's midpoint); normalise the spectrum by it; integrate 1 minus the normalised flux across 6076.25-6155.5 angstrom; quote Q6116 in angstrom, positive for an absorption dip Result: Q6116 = 3.6 angstrom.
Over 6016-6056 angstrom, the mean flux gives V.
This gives 5.37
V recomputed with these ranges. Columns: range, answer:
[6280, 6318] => 5.85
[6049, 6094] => 5.55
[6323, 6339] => 5.3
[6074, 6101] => 5.57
